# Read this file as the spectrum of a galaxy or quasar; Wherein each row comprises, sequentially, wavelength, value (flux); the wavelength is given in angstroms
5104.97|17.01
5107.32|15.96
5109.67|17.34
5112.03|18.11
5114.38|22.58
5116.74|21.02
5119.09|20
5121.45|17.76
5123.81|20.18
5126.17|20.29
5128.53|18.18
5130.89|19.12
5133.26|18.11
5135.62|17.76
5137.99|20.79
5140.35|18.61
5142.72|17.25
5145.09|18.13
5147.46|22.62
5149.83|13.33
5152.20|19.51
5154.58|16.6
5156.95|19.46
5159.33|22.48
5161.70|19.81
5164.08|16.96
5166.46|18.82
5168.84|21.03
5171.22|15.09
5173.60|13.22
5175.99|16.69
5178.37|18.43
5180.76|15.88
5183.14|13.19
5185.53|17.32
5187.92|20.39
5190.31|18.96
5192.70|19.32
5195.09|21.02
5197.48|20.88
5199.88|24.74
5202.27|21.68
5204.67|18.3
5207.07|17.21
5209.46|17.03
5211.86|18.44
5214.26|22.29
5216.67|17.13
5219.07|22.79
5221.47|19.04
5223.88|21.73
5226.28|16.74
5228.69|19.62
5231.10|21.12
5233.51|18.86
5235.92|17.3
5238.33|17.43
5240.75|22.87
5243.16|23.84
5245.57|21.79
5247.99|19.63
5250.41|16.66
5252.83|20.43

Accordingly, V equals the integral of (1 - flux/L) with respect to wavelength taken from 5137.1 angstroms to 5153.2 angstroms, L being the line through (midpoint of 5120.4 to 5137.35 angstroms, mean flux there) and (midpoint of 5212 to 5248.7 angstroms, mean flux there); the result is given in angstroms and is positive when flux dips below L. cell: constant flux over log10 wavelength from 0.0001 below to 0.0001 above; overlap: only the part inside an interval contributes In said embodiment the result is 0.4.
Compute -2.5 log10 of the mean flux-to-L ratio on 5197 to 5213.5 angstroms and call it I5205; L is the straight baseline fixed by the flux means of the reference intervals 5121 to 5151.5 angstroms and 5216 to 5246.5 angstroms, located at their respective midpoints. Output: -0.01 mag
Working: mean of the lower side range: 18.7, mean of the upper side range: 20.1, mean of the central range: 19.8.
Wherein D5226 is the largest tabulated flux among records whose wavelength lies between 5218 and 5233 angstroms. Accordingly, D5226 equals 22.79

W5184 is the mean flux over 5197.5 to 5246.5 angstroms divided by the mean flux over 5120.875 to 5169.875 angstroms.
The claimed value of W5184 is 1.06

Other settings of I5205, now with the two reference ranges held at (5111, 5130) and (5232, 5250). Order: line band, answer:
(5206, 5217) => 0.08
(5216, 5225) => -0.02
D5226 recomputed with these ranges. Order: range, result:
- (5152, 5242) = 24.74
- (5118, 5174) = 22.62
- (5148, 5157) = 19.51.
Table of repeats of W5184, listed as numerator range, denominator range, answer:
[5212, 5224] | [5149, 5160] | 1.11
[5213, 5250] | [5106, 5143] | 1.06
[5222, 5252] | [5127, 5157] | 1.08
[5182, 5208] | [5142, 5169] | 1.03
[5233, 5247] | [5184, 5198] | 1.05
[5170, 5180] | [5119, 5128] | 0.82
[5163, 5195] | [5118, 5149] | 0.92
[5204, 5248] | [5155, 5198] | 1.08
